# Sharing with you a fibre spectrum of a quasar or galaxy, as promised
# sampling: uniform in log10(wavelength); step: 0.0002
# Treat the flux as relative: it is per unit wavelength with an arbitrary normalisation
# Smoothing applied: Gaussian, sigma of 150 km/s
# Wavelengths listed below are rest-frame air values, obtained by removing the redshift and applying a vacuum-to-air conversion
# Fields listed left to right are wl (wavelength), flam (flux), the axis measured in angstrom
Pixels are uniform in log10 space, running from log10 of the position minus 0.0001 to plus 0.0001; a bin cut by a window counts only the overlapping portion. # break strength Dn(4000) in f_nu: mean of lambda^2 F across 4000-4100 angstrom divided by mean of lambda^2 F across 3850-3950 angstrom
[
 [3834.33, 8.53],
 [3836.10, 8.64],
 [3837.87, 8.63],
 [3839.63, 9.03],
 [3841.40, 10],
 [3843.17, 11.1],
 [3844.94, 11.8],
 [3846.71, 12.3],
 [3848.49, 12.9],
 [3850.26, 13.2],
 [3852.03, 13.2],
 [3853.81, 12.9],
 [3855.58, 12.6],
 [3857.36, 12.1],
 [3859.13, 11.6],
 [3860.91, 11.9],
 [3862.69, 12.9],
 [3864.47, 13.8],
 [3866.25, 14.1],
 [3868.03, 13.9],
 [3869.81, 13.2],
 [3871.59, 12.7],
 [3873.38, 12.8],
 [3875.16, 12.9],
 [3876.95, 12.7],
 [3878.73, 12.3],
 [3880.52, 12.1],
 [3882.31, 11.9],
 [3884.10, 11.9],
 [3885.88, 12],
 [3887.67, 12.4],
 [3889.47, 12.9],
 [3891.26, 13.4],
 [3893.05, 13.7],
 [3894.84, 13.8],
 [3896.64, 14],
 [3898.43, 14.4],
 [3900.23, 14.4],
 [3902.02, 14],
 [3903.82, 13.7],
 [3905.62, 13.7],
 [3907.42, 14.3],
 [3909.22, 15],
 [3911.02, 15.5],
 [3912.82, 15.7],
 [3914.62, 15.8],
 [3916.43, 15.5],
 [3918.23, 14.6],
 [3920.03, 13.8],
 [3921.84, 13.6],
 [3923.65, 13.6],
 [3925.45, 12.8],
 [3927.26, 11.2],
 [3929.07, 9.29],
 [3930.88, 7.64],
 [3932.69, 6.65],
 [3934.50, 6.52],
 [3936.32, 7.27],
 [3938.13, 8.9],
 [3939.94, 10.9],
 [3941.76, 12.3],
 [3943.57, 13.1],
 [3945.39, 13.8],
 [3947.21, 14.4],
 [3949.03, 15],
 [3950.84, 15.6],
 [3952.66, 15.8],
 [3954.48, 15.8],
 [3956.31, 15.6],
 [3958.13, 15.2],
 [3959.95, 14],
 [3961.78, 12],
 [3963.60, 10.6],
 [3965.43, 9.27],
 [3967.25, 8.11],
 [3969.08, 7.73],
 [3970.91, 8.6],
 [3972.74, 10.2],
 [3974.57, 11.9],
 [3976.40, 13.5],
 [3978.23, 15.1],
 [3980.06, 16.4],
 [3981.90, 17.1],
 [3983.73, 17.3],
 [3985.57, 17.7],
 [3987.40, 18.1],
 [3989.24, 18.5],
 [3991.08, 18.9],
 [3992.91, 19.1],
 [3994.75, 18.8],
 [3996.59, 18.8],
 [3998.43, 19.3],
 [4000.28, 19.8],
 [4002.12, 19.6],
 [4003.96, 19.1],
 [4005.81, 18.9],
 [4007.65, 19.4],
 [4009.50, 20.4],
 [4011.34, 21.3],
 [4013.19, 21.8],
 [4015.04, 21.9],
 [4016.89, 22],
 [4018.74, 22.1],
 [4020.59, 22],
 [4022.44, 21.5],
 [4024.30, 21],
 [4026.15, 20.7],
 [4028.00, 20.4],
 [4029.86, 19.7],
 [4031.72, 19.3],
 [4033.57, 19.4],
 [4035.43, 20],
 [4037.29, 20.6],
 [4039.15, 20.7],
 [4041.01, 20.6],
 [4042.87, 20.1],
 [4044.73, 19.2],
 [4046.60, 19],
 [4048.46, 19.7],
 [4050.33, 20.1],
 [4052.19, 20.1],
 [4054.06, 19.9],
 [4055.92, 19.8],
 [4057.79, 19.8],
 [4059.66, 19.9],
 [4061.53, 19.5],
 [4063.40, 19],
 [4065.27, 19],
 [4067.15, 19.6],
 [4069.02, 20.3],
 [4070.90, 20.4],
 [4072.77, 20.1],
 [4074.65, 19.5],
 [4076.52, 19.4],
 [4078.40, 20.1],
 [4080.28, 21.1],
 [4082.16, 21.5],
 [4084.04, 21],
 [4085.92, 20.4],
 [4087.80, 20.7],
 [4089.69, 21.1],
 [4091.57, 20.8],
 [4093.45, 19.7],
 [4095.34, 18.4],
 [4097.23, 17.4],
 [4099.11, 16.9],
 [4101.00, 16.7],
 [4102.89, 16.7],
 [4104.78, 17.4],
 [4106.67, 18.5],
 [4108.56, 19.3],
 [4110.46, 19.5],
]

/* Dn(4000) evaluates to 1.70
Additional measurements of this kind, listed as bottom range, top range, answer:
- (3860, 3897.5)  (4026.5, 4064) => 1.67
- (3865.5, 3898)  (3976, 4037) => 1.60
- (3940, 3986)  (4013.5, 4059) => 1.59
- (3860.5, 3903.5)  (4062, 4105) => 1.64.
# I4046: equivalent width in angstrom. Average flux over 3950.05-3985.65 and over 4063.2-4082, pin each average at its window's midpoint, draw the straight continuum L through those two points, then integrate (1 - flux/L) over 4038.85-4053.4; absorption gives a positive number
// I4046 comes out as -1.3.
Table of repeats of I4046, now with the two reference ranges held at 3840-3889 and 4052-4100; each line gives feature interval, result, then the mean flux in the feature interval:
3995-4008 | -1.52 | 19.2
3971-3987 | 1.74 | 14.7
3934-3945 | 3.61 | 10.1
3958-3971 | 4.38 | 10.5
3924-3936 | 4.54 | 9.14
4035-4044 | -0.90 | 20.4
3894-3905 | -0.30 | 14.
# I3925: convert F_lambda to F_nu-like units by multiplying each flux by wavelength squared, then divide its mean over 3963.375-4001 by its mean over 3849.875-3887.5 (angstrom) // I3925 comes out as 1.26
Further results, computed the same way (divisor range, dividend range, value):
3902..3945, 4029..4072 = 1.72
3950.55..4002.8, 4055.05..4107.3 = 1.36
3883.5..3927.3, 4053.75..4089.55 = 1.57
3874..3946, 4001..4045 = 1.73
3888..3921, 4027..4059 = 1.49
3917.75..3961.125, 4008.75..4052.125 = 1.74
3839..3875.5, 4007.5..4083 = 1.79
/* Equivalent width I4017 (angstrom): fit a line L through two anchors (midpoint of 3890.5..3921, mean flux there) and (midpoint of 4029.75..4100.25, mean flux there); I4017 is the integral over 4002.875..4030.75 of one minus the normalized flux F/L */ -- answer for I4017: -4.0 angstrom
